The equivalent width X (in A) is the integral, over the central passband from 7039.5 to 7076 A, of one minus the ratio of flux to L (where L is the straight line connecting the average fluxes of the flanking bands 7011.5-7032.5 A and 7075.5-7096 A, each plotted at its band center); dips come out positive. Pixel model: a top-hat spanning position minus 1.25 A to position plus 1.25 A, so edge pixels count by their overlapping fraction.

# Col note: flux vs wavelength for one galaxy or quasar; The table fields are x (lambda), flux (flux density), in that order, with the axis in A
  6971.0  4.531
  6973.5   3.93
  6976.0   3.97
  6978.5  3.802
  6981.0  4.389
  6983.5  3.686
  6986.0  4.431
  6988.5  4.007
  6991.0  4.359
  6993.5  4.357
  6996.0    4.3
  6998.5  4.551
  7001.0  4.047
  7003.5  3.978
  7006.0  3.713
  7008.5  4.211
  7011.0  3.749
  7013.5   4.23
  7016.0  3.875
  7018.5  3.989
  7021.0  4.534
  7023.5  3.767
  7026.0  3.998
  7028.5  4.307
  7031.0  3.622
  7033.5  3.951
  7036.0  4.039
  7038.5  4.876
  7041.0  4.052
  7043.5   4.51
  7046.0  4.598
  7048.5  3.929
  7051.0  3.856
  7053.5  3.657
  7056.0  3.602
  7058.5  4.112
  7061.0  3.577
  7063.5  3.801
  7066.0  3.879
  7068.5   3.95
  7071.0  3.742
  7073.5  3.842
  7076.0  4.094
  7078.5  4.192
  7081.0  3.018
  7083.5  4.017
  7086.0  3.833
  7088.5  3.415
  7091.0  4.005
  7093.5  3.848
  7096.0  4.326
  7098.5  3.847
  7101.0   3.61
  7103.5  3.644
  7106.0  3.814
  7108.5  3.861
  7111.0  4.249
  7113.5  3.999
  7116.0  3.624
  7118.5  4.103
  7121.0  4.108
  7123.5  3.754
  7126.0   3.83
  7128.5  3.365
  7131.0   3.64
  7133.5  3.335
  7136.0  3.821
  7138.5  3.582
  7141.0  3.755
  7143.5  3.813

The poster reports -0.31 A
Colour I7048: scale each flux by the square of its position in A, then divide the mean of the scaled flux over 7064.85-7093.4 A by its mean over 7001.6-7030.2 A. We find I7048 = 0.97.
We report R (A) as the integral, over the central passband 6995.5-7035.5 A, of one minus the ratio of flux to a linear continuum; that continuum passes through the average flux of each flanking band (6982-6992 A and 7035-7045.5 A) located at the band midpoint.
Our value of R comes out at 2.1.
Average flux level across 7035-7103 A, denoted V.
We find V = 3.93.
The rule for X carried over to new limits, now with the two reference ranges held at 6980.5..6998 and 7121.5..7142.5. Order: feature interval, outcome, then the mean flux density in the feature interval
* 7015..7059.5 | -0.4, 4.07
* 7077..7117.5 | -0.5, 3.83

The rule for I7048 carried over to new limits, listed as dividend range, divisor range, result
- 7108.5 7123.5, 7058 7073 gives 1.05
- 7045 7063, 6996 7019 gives 0.97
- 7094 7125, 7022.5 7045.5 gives 0.96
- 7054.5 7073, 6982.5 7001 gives 0.92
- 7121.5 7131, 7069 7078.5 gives 0.95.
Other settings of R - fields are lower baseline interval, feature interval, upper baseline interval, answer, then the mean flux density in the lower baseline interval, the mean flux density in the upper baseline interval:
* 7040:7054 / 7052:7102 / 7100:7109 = 1.2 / 4.12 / 3.72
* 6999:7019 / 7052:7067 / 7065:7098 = 0.5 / 4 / 3.86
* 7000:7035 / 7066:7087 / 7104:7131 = 0.4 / 4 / 3.85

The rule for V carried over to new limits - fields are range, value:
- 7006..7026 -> 4.03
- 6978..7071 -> 4.06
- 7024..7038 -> 4.02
